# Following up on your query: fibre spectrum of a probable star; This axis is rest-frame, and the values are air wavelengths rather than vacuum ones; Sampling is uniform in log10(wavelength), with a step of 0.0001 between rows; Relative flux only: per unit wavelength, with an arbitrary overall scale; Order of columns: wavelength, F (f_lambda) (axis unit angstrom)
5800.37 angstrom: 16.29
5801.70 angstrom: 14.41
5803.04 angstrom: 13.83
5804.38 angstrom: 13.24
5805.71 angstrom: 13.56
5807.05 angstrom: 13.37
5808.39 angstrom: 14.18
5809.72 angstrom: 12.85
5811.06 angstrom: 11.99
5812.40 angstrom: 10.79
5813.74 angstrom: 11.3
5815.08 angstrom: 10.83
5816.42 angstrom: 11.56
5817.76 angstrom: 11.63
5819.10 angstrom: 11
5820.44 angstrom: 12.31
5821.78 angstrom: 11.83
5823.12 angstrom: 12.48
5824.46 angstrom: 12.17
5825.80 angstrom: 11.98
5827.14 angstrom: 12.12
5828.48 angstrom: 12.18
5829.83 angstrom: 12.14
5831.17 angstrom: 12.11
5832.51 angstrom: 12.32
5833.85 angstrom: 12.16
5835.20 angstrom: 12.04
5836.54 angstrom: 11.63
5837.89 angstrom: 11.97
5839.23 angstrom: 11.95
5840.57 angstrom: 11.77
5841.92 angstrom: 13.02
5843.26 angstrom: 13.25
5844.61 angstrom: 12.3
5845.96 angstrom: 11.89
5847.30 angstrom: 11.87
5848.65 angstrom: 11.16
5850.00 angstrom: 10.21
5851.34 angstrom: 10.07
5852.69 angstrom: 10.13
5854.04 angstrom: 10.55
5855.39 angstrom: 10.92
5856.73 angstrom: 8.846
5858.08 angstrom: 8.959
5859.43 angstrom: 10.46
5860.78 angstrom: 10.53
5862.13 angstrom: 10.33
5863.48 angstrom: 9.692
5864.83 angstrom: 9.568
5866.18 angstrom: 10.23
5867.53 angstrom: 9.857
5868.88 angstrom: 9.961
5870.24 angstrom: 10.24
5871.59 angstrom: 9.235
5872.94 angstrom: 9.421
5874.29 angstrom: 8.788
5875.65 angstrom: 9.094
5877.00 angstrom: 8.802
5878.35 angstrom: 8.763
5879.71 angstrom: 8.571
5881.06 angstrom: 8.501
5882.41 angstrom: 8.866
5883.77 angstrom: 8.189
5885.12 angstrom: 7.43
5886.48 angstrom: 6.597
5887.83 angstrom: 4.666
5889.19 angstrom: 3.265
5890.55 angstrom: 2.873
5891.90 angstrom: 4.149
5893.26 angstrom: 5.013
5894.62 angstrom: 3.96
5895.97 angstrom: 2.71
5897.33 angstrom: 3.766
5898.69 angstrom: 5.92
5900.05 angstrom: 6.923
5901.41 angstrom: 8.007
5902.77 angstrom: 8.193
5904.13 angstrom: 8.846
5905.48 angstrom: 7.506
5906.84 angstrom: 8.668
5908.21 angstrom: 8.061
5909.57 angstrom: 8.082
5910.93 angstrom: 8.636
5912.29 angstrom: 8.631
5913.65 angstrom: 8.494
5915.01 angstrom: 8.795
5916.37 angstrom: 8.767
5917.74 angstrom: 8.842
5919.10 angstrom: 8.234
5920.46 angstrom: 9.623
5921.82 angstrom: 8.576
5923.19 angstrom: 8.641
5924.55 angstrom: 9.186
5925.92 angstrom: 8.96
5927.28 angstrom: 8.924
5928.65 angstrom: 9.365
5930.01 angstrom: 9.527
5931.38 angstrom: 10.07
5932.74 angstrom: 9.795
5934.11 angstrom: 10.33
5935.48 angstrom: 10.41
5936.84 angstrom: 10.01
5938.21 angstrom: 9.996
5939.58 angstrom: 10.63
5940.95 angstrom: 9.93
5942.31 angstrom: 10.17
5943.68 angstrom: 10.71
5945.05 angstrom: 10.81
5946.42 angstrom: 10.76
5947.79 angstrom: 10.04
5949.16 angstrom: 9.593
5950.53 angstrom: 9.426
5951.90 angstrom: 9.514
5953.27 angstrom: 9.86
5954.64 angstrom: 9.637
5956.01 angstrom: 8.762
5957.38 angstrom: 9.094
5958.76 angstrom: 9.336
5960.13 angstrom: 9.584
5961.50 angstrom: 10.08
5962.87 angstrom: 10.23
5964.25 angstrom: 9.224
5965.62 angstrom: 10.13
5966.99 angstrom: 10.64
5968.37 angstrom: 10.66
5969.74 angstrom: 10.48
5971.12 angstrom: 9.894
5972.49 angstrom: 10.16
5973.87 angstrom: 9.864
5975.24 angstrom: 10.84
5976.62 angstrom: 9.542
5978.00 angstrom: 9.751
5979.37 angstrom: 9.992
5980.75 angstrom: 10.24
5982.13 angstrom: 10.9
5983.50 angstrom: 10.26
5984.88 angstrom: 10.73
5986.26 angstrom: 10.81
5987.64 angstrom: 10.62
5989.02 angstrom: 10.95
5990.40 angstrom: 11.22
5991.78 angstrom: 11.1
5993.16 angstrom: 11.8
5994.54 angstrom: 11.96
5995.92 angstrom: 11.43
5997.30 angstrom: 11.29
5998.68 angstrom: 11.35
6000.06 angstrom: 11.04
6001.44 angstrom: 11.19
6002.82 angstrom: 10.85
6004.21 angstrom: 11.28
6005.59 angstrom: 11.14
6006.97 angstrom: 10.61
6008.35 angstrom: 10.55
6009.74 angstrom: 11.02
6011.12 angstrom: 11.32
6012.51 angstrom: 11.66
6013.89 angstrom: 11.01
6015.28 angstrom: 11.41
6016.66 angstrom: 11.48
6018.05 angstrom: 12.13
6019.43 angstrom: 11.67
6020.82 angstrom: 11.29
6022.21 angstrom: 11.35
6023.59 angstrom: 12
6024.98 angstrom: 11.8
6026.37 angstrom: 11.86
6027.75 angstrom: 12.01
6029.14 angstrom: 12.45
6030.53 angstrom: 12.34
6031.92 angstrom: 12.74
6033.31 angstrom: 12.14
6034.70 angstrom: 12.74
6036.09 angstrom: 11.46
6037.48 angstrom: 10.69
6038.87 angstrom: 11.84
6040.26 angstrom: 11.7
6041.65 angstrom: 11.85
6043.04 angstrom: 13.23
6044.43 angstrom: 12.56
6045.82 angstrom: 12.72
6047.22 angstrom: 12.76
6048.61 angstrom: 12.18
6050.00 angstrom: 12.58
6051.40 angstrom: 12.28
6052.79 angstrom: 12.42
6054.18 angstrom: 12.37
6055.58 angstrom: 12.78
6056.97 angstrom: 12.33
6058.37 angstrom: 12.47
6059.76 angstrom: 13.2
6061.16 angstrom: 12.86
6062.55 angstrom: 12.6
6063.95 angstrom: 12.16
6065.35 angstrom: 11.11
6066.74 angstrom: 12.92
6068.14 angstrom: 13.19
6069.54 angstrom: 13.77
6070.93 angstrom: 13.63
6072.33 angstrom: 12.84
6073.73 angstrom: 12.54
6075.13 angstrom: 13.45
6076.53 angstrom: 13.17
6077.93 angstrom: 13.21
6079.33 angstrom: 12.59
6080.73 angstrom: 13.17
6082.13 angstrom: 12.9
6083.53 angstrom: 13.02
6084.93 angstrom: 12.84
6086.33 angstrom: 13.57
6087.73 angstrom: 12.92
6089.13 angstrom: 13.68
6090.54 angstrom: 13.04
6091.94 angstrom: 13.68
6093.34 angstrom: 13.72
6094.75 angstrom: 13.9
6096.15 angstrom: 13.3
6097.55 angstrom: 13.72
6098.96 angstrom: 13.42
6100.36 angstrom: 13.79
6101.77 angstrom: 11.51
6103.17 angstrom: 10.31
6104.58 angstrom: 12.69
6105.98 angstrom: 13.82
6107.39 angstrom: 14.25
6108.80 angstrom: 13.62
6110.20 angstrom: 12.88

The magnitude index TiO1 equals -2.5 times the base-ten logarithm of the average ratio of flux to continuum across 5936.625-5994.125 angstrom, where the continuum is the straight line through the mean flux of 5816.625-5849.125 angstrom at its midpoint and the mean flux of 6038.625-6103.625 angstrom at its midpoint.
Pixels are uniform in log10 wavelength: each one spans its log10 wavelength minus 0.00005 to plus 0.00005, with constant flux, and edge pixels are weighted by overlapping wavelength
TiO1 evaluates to 0.22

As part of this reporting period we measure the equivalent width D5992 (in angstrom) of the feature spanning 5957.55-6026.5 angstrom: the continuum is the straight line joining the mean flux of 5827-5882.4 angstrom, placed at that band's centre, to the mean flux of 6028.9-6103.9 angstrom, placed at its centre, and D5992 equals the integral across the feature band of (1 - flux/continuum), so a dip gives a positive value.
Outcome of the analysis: 6.8 angstrom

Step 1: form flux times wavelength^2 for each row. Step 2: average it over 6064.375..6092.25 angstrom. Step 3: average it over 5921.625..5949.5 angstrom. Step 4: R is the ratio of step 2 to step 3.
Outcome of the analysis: 1.4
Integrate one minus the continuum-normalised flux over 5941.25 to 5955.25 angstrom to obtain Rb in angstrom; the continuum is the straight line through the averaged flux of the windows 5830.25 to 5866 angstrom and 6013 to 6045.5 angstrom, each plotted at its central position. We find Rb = 1.8 angstrom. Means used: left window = 11.1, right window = 11.9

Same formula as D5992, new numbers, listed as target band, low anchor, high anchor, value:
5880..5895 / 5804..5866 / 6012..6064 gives 7.5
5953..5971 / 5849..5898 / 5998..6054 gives 0.8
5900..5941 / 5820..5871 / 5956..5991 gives 6.2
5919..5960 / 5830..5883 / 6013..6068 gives 5.7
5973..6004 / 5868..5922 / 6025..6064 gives -0.8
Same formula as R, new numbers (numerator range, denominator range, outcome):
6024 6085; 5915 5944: 1.37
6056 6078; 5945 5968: 1.36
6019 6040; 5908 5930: 1.40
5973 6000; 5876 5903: 1.78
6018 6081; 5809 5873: 1.19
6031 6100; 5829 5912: 1.51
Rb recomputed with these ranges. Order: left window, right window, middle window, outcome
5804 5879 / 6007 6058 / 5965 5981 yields 2.1 angstrom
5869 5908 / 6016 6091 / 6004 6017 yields -0.1 angstrom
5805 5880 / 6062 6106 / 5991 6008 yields 1.5 angstrom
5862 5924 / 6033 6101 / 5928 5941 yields -1.5 angstrom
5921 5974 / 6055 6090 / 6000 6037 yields 0.0 angstrom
